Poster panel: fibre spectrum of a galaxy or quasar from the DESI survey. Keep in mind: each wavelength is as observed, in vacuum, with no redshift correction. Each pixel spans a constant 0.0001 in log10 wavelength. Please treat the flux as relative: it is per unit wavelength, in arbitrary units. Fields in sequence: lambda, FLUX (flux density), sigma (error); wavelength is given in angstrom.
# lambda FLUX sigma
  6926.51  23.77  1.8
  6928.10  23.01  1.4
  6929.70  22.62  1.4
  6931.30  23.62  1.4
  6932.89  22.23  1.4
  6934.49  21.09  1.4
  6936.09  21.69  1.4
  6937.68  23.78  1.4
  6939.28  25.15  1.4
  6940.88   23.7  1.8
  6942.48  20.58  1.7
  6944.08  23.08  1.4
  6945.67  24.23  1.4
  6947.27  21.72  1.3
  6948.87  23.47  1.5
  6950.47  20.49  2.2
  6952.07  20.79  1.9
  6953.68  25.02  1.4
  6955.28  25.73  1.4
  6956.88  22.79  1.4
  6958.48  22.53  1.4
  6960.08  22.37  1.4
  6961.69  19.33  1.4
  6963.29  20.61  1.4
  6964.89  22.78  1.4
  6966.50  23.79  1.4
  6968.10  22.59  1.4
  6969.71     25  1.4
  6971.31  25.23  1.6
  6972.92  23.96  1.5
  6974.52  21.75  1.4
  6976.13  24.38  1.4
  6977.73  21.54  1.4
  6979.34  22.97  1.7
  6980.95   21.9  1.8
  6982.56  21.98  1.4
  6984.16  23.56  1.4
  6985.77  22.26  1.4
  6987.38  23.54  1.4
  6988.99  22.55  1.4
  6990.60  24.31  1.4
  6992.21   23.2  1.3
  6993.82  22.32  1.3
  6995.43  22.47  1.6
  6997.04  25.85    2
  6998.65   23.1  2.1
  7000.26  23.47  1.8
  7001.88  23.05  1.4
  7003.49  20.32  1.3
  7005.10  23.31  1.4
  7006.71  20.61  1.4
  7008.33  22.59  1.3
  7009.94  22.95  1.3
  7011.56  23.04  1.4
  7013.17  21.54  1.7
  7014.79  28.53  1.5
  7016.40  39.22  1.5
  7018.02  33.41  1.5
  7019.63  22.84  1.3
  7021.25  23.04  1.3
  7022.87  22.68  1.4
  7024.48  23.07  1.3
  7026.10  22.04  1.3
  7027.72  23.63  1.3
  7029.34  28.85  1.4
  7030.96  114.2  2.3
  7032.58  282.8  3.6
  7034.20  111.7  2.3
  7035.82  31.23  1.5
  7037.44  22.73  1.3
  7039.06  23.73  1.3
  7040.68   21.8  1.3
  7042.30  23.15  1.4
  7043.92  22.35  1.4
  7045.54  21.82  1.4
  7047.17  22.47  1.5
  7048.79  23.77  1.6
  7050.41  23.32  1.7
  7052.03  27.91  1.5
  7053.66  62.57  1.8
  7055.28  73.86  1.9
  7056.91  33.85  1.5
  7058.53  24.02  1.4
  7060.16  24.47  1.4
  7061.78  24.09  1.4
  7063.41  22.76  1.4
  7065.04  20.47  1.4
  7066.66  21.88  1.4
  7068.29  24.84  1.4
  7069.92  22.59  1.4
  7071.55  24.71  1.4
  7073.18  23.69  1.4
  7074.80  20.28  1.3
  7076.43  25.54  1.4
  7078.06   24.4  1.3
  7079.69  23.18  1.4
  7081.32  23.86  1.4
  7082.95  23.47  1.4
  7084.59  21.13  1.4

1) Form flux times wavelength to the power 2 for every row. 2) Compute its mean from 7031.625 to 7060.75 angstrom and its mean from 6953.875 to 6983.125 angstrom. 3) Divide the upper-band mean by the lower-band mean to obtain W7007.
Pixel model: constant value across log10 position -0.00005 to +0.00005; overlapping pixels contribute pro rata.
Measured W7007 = 2.20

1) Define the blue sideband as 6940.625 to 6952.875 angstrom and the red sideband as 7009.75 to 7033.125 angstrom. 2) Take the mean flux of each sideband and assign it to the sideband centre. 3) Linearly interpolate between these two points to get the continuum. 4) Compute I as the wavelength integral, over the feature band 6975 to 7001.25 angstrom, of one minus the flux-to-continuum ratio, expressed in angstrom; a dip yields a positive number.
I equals 9.3 angstrom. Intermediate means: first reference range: 22.2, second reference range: 46.8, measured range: 23.1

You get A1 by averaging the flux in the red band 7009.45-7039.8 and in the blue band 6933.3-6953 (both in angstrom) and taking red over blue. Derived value 2.17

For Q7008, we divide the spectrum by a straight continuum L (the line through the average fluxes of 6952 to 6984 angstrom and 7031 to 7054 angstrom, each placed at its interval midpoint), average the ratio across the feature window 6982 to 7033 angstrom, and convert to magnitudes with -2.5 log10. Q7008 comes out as 0.22 mag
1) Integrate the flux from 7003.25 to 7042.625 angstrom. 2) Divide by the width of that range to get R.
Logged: 42.7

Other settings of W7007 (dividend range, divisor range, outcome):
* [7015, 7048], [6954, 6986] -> 2.07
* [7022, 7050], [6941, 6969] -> 2.23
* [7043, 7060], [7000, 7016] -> 1.44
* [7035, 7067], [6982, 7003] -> 1.26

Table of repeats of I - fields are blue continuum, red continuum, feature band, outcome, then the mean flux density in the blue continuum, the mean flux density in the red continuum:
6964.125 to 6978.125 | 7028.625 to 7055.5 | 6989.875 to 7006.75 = 5.9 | 23.5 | 54.9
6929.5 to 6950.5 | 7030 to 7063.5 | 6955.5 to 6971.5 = 3.3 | 22.8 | 49.9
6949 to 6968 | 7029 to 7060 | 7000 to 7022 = 8.5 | 22.4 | 52.2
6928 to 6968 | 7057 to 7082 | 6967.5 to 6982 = -0.2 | 22.6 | 23.7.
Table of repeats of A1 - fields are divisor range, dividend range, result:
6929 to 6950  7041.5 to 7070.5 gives 1.27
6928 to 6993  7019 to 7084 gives 1.62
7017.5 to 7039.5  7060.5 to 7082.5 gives 0.41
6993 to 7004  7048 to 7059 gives 1.69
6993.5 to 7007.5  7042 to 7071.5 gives 1.27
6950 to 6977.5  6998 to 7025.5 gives 1.07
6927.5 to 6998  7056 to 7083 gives 1.06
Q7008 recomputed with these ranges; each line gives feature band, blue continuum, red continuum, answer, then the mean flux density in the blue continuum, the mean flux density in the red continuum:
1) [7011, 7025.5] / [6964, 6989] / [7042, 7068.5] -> 0.00 mag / 23.1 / 29.5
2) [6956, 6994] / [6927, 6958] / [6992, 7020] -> 0.04 mag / 22.9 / 24.6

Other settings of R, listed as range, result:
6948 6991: 22.8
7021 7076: 39.5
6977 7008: 22.7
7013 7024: 27.5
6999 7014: 22.3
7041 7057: 33.1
